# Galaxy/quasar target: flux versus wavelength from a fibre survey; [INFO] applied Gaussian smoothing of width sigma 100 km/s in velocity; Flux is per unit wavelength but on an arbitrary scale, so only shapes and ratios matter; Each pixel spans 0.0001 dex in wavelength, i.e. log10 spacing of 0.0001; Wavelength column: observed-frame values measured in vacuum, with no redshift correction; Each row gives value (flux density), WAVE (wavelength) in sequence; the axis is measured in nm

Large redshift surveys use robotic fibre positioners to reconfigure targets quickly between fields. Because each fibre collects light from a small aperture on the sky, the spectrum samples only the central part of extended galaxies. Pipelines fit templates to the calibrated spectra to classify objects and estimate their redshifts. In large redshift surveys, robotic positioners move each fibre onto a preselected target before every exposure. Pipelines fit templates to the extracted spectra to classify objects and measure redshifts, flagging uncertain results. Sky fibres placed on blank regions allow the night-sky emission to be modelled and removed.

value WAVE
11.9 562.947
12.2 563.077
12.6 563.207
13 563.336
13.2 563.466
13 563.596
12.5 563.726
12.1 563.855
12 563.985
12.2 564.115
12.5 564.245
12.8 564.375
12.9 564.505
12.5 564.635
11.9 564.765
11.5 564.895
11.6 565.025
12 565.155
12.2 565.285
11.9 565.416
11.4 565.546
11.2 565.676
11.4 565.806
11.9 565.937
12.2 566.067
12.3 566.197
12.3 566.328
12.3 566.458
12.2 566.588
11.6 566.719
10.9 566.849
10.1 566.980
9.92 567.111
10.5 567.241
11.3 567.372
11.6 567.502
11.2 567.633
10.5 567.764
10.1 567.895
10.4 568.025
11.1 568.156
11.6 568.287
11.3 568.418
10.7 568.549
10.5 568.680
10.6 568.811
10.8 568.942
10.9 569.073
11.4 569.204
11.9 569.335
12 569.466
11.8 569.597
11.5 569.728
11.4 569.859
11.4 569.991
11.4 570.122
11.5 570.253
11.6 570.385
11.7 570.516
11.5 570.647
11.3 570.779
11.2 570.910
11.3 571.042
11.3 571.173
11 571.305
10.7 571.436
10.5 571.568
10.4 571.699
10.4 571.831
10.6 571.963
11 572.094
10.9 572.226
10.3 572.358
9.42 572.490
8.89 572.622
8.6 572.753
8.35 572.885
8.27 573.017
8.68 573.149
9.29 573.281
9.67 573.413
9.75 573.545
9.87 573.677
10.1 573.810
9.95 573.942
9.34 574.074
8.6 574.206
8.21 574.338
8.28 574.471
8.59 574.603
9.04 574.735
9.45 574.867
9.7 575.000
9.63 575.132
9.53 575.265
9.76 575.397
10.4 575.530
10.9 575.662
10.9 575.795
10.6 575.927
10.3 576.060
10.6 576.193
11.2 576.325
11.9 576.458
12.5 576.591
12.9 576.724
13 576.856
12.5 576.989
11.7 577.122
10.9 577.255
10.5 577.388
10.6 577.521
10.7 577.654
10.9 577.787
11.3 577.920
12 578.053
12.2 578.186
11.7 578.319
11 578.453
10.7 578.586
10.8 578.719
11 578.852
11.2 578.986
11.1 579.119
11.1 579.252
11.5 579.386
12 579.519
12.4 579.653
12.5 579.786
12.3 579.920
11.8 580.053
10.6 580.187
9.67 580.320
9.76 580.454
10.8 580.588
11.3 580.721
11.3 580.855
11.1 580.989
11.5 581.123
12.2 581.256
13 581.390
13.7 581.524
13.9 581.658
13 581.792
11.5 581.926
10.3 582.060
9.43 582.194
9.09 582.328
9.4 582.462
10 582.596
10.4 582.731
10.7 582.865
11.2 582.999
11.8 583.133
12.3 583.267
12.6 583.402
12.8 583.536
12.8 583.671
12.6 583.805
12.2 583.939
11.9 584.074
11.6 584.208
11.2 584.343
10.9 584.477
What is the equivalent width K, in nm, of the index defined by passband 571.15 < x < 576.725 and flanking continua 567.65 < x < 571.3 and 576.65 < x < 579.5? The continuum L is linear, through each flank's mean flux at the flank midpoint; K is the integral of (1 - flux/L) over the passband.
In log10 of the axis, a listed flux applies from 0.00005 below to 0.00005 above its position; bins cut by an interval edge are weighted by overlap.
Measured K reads 0.66 nm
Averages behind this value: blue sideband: 11.2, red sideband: 11.4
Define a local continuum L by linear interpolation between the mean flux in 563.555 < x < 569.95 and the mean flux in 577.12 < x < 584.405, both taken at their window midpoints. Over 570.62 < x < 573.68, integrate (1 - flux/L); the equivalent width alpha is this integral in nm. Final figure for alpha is 0.367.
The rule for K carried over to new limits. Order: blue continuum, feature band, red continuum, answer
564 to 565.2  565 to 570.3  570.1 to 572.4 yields 0.151 nm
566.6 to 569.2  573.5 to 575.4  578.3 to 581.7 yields 0.324 nm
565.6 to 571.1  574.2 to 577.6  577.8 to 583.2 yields 0.239 nm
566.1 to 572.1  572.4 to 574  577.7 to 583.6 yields 0.284 nm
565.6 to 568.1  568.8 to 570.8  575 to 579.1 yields -0.041 nm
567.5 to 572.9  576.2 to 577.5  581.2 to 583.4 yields -0.073 nm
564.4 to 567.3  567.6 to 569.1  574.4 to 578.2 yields 0.087 nm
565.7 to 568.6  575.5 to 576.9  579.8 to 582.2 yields 0.010 nm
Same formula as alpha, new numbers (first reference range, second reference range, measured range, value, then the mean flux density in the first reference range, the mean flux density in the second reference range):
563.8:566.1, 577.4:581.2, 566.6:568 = 0.13 nm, 12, 11.2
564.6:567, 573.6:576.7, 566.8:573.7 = 0.18 nm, 11.8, 10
